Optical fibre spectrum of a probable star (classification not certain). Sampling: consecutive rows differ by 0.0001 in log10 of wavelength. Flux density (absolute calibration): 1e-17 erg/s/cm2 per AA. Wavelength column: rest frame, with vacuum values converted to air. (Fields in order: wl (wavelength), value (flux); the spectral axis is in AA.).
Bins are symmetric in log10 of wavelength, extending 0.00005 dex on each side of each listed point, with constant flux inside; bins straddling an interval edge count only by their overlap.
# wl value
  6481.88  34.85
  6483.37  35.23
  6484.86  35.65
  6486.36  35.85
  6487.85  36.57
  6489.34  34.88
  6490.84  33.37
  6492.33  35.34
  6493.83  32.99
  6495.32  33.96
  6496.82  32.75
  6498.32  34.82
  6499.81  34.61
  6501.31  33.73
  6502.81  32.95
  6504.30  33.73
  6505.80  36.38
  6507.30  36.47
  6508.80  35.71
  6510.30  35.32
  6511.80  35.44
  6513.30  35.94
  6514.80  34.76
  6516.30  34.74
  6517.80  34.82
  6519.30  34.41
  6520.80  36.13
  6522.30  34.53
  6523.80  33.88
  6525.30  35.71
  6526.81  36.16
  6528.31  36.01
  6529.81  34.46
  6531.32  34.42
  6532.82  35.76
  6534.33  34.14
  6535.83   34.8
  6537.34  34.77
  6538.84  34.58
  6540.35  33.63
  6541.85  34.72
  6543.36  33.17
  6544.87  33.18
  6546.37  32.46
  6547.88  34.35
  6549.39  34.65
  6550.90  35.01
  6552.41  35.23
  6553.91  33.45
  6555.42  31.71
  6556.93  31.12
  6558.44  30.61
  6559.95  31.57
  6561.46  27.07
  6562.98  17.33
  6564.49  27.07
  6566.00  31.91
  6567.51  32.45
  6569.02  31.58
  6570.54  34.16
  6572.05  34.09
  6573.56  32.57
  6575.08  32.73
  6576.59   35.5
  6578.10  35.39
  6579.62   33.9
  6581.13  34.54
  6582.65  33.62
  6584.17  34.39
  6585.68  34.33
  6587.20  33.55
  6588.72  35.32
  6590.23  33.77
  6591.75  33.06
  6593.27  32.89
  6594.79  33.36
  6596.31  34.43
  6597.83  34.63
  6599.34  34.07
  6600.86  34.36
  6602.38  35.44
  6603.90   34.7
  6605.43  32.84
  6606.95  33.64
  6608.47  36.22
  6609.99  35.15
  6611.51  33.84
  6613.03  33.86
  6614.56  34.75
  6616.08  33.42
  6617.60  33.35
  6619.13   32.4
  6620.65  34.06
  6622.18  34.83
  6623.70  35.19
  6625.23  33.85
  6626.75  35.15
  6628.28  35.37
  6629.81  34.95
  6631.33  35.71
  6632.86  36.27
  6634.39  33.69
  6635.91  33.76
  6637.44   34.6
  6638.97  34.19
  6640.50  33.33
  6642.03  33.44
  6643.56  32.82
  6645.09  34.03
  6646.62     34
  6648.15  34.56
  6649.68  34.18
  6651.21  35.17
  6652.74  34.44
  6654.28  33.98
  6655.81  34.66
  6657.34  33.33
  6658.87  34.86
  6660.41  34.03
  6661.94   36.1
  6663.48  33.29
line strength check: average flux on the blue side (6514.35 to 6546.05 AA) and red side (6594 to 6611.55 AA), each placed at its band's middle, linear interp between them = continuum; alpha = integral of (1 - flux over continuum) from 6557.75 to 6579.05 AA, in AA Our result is 2.2 AA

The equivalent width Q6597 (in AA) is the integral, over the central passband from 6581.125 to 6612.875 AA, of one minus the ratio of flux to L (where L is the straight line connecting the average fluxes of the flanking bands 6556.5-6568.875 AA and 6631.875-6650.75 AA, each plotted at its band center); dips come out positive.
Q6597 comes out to -3.2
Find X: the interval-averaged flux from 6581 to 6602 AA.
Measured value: 34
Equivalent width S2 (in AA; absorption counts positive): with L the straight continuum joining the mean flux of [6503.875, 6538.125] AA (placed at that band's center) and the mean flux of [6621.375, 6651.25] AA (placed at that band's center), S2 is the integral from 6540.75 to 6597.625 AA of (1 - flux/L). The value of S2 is 3.5 AA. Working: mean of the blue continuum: 35.2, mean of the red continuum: 34.4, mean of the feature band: 32.7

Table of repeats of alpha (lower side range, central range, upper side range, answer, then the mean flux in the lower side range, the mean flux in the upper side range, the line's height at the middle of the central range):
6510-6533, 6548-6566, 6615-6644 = 2.18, 35.1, 34.3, 34.9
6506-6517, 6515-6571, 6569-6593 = 2.72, 35.5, 34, 34.8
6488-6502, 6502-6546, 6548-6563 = -2.56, 34.2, 31.6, 32.9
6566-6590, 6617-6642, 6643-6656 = -0.22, 33.8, 34.2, 34.1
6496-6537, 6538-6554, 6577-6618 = 0.27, 34.9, 34.2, 34.6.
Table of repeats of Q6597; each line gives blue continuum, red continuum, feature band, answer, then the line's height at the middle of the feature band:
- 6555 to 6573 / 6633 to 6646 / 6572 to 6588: -1.7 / 30.9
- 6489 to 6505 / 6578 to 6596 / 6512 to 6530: -0.7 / 33.9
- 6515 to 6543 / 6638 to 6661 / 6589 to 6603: 0.2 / 34.4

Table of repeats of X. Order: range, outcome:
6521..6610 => 33.5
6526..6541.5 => 34.9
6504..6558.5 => 34.6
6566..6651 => 34.1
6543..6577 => 31.8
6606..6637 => 34.5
